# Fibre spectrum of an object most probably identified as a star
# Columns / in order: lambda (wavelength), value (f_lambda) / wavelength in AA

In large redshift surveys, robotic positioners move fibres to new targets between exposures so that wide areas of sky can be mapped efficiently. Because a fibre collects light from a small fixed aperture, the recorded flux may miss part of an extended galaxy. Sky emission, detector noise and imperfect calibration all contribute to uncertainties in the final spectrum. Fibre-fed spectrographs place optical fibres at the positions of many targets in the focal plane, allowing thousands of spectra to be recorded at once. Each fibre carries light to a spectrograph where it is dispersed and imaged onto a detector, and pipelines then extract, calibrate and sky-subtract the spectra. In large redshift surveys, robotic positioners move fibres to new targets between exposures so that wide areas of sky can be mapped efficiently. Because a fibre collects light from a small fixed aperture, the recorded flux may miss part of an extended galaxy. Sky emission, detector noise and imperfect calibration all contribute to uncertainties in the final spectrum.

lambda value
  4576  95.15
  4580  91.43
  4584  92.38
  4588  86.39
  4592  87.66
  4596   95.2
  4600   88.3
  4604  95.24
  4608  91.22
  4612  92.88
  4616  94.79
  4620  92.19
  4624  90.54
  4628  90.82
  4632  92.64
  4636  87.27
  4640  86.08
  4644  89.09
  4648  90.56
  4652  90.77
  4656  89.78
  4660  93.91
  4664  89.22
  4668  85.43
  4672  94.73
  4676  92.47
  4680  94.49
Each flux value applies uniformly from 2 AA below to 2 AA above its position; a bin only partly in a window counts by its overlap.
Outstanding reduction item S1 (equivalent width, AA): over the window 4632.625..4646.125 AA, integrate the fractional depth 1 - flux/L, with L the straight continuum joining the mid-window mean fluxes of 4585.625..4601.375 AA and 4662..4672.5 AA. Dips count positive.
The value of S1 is 0.2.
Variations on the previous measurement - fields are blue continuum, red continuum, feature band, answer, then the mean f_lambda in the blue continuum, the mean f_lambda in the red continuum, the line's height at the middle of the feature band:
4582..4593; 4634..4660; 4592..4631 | -1.33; 88.9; 89.3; 89.1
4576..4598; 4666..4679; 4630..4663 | 0.41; 91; 91.2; 91.1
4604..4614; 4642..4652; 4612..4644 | 0.24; 92.7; 90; 91.4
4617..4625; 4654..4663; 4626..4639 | 0.26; 91.9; 91.6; 91.8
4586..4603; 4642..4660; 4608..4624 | -0.47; 89.7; 90.5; 90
